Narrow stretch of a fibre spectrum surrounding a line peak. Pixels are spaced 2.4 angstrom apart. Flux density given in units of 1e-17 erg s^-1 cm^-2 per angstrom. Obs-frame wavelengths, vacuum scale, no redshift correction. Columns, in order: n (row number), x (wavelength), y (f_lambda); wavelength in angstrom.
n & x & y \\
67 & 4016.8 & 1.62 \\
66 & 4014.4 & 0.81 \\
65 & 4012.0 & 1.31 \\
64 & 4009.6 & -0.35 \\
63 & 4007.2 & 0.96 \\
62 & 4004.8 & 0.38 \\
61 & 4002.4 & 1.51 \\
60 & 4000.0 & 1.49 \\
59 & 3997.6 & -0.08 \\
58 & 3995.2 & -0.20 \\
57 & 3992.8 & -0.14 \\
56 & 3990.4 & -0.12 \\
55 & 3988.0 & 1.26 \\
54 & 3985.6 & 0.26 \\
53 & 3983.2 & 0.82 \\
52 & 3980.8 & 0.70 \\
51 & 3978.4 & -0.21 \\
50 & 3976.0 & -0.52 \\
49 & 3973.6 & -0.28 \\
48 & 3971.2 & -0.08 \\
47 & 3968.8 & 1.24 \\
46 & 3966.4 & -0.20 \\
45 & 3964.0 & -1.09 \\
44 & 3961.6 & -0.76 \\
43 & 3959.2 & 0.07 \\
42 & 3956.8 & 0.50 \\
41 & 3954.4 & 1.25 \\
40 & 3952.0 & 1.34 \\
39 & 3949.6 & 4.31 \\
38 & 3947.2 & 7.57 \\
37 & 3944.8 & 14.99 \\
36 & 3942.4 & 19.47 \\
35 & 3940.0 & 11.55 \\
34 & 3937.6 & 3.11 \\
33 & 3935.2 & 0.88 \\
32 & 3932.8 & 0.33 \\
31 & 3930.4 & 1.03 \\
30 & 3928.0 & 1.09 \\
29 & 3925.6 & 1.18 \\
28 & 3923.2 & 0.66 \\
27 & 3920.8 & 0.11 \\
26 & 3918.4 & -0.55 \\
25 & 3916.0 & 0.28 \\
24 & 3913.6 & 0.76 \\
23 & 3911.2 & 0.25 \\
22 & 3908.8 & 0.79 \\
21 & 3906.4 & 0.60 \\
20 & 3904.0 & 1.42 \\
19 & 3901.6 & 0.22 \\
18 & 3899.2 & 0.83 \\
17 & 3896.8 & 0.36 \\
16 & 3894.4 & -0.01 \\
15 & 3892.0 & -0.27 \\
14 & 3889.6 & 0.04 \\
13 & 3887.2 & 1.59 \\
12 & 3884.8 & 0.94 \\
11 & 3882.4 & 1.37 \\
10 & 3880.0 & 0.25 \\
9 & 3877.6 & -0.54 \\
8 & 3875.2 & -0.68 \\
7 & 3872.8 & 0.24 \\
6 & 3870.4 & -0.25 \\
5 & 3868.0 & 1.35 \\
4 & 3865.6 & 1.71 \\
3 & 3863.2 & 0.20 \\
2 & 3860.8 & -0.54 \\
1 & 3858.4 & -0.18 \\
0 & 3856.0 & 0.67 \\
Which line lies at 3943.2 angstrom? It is Lyman alpha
